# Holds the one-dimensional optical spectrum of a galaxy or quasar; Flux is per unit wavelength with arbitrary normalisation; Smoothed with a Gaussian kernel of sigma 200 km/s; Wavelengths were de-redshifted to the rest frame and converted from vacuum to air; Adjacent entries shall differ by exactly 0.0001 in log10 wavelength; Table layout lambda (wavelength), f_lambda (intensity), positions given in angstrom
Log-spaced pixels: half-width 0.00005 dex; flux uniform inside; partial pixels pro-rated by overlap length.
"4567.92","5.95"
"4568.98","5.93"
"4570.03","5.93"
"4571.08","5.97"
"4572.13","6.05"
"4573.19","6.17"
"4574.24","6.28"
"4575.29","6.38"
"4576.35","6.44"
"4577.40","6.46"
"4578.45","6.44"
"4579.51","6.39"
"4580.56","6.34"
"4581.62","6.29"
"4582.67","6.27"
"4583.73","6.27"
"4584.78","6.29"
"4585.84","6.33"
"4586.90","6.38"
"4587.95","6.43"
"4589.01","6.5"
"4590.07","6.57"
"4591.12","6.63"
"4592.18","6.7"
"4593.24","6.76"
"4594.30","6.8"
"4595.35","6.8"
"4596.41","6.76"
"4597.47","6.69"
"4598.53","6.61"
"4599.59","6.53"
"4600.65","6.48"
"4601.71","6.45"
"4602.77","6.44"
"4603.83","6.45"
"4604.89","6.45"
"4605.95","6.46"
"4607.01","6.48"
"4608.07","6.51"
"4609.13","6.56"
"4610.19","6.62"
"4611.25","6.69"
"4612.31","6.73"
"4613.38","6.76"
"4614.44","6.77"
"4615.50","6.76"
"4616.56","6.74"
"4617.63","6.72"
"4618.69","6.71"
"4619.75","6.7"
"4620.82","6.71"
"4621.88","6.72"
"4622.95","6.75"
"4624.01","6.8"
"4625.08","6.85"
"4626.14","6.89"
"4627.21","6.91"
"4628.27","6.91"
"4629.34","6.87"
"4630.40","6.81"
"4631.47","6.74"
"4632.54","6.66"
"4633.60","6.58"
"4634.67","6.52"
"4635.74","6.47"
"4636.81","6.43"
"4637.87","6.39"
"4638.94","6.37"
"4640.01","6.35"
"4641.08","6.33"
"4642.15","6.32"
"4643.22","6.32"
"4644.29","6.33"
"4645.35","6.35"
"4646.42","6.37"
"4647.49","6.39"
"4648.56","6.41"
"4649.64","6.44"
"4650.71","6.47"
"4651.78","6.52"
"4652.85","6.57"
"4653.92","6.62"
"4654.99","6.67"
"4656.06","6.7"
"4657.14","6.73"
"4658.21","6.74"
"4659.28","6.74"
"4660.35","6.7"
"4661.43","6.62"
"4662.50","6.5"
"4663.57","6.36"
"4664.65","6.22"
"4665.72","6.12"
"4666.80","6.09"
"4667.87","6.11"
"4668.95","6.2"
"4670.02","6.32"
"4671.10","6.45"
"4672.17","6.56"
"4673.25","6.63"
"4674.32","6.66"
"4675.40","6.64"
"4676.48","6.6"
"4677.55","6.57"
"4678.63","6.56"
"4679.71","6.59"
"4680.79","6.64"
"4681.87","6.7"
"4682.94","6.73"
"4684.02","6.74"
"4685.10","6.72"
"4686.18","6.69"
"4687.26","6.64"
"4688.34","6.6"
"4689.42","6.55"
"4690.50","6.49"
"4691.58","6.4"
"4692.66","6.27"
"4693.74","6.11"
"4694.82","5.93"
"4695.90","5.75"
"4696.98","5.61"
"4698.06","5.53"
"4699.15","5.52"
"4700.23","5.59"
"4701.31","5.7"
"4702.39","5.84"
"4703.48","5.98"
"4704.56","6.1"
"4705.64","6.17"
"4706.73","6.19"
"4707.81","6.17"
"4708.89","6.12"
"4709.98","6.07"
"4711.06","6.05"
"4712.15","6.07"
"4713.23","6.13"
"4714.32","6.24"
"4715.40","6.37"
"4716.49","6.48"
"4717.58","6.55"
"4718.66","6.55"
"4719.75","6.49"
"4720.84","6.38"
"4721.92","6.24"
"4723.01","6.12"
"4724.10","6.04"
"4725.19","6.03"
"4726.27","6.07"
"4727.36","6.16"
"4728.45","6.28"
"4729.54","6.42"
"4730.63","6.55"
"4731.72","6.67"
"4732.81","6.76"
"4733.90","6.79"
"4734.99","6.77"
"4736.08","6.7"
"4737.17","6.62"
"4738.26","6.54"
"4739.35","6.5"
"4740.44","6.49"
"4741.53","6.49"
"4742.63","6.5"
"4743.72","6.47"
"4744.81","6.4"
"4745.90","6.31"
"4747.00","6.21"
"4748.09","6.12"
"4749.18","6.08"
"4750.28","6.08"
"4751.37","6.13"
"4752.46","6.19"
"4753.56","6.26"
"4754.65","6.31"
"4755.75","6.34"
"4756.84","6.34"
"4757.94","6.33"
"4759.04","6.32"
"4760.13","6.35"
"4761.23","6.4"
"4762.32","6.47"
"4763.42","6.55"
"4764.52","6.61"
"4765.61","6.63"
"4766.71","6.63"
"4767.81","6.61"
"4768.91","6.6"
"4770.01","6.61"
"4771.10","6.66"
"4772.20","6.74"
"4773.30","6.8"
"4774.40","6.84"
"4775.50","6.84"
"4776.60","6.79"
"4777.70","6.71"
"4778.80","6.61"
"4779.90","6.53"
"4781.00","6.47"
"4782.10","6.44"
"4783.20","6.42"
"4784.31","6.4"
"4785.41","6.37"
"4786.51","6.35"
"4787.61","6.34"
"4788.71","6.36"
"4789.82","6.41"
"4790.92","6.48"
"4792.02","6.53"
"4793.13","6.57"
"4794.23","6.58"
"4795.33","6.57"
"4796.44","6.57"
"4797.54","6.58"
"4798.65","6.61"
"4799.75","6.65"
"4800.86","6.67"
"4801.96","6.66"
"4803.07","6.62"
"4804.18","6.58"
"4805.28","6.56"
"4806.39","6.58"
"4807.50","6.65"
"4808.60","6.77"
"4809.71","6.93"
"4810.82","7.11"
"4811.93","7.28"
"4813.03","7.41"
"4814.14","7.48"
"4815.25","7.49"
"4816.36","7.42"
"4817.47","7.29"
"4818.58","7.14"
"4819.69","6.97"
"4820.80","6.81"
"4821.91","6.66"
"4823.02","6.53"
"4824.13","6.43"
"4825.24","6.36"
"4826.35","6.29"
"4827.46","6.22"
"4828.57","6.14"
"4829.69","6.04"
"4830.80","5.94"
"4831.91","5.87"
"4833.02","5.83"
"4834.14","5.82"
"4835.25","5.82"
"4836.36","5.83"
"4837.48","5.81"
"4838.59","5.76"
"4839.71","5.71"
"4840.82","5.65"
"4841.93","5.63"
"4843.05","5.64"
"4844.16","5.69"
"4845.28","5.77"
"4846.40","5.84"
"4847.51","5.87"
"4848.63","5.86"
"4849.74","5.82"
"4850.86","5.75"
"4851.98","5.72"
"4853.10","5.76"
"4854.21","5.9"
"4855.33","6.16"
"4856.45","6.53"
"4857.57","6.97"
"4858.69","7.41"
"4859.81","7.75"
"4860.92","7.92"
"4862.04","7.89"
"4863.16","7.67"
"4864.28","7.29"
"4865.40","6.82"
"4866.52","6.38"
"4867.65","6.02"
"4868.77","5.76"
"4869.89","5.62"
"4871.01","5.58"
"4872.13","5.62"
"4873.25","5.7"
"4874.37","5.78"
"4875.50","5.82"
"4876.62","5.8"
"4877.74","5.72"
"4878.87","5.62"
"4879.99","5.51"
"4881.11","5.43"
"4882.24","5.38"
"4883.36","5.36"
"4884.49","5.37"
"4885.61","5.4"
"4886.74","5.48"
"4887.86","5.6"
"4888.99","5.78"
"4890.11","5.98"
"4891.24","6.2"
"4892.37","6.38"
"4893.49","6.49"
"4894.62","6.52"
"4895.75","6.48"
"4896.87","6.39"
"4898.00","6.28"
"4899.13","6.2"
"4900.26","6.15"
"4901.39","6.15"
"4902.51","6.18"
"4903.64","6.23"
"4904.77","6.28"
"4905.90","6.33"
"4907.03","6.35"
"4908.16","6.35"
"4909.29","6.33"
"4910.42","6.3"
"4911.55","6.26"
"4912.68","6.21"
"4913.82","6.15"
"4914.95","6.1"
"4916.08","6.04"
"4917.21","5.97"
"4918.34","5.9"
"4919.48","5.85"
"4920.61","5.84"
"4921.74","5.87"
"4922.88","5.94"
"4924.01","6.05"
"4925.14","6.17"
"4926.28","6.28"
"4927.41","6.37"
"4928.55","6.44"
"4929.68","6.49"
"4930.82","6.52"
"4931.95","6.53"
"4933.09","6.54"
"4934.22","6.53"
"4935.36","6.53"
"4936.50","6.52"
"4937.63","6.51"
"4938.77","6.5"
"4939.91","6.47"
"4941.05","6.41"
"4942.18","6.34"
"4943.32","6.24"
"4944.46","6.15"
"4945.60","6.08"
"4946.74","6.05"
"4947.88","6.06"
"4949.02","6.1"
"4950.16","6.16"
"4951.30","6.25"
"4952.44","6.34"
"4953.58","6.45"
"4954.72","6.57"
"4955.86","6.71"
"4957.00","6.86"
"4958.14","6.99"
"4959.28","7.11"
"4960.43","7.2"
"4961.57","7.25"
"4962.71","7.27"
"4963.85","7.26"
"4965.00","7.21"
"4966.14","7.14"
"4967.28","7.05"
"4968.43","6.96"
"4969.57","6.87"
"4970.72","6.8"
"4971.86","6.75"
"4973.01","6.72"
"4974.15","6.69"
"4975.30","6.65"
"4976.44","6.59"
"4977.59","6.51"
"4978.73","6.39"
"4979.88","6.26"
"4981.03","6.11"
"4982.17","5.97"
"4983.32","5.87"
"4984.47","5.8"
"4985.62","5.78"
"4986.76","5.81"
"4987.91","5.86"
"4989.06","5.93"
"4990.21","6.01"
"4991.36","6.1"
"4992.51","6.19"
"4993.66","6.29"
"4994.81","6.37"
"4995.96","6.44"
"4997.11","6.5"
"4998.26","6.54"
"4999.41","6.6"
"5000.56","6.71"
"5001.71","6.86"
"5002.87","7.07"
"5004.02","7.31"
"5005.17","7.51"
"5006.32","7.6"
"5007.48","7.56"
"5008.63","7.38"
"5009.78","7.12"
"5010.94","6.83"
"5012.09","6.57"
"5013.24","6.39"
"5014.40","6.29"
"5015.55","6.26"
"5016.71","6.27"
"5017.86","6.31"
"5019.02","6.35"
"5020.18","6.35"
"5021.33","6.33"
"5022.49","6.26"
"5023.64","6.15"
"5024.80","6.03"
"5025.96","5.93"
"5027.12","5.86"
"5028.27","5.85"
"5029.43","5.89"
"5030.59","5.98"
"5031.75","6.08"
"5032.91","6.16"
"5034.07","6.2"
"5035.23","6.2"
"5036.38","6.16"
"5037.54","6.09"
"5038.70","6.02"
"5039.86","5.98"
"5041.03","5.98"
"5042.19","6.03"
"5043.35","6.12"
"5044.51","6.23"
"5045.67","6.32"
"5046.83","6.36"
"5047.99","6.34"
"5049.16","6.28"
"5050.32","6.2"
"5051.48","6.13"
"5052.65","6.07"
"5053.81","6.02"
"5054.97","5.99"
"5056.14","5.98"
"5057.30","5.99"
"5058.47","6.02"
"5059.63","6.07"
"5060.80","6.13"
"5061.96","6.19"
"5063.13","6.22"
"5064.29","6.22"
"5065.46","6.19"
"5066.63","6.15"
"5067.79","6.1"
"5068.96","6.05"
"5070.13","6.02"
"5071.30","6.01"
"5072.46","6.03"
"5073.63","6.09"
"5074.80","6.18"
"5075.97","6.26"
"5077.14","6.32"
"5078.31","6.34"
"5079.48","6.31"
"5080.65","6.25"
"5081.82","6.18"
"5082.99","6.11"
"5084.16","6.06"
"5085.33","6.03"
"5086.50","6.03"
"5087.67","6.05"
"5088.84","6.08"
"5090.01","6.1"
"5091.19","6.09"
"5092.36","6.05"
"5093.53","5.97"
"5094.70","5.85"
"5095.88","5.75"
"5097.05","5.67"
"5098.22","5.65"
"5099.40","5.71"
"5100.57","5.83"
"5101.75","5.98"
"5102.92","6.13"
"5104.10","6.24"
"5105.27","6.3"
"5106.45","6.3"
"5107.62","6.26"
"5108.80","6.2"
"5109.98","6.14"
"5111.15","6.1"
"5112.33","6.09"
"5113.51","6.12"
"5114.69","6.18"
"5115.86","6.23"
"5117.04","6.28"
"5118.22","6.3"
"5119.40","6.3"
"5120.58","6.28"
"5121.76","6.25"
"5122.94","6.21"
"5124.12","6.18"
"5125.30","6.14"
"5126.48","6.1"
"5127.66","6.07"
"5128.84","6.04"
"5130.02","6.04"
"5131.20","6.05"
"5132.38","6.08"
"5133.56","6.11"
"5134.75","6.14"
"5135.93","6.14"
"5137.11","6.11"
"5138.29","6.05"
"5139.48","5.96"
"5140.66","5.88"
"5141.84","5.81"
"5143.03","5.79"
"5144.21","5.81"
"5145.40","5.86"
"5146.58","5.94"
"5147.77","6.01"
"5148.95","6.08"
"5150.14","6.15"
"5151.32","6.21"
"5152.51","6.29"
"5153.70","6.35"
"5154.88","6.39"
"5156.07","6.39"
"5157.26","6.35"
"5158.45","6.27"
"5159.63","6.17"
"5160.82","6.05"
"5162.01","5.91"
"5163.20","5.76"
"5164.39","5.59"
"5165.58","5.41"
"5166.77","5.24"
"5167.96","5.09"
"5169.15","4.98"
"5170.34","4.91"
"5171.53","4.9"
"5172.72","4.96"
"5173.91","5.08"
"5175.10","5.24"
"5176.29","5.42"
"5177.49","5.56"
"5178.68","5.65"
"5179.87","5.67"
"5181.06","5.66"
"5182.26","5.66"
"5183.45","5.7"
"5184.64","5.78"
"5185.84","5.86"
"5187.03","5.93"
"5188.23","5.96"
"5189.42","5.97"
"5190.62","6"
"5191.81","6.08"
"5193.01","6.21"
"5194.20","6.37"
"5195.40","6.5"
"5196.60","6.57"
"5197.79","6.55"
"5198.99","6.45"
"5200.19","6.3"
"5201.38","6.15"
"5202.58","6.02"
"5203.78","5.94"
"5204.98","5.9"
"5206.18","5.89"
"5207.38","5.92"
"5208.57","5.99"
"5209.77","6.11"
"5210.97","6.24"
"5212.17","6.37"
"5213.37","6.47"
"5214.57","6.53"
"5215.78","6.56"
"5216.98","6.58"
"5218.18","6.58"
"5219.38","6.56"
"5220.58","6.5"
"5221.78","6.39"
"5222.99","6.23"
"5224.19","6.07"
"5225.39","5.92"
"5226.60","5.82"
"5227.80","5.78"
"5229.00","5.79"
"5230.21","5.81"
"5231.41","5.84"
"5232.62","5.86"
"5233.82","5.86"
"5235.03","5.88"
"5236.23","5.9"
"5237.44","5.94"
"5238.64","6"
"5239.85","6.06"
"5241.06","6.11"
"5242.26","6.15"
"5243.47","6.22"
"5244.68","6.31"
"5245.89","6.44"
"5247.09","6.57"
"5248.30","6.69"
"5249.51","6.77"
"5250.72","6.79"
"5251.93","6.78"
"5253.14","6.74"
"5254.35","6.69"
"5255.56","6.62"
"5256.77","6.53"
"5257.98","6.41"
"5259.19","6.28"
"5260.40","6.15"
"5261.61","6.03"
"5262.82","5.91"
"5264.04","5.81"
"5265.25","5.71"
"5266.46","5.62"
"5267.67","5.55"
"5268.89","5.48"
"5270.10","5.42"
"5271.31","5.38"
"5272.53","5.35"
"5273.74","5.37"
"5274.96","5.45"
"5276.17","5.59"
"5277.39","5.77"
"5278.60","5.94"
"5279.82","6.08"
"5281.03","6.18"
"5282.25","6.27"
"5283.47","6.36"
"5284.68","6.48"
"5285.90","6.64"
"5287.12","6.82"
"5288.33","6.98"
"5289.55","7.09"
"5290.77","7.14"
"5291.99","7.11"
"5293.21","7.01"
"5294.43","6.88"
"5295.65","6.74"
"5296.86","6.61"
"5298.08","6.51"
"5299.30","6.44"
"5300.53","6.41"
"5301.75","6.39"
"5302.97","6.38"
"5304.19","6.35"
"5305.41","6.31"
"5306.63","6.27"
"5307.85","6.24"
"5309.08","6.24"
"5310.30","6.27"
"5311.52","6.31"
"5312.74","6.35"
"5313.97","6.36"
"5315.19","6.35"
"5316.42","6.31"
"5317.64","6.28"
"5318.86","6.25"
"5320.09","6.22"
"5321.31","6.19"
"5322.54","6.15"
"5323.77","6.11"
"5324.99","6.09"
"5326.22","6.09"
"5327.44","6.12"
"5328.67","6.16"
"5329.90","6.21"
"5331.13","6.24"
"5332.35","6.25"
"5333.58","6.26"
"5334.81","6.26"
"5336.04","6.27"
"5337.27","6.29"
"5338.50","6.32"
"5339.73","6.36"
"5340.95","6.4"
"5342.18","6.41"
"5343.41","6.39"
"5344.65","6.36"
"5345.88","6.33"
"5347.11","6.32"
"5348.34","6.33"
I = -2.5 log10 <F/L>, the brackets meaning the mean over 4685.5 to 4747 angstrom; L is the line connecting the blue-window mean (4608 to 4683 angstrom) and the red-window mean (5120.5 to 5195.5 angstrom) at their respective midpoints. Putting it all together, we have 0.03 mag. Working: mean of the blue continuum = 6.57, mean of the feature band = 6.27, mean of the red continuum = 5.88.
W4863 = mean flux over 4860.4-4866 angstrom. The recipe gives 7.51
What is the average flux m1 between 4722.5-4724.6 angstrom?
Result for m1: 6.07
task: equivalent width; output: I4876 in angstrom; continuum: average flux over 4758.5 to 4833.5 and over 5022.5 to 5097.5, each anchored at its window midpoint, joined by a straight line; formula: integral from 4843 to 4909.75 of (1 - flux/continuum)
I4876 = 3.3 angstrom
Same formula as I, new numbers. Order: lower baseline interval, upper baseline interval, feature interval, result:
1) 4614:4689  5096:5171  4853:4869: -0.09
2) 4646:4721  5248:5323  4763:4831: -0.05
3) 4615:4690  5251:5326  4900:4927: 0.05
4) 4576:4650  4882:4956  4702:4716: 0.06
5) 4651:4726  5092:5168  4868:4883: 0.10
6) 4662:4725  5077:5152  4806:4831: -0.10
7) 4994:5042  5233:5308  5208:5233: 0.02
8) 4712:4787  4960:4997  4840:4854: 0.13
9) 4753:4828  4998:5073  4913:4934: 0.05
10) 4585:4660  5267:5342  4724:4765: 0.02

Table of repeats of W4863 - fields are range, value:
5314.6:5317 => 6.31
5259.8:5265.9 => 5.92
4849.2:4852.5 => 5.75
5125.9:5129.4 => 6.07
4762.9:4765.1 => 6.59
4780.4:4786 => 6.42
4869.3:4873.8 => 5.64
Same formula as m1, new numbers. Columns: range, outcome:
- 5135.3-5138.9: 6.1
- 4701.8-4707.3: 6.05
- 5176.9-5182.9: 5.64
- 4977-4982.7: 6.25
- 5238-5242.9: 6.08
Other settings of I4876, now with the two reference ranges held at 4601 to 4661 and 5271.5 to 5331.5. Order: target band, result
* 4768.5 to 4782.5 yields -0.28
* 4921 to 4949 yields 0.68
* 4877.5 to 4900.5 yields 2.11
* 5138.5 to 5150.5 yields 0.84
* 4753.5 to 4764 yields 0.27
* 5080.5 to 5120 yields 1.98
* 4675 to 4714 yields 1.95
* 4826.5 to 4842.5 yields 1.56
